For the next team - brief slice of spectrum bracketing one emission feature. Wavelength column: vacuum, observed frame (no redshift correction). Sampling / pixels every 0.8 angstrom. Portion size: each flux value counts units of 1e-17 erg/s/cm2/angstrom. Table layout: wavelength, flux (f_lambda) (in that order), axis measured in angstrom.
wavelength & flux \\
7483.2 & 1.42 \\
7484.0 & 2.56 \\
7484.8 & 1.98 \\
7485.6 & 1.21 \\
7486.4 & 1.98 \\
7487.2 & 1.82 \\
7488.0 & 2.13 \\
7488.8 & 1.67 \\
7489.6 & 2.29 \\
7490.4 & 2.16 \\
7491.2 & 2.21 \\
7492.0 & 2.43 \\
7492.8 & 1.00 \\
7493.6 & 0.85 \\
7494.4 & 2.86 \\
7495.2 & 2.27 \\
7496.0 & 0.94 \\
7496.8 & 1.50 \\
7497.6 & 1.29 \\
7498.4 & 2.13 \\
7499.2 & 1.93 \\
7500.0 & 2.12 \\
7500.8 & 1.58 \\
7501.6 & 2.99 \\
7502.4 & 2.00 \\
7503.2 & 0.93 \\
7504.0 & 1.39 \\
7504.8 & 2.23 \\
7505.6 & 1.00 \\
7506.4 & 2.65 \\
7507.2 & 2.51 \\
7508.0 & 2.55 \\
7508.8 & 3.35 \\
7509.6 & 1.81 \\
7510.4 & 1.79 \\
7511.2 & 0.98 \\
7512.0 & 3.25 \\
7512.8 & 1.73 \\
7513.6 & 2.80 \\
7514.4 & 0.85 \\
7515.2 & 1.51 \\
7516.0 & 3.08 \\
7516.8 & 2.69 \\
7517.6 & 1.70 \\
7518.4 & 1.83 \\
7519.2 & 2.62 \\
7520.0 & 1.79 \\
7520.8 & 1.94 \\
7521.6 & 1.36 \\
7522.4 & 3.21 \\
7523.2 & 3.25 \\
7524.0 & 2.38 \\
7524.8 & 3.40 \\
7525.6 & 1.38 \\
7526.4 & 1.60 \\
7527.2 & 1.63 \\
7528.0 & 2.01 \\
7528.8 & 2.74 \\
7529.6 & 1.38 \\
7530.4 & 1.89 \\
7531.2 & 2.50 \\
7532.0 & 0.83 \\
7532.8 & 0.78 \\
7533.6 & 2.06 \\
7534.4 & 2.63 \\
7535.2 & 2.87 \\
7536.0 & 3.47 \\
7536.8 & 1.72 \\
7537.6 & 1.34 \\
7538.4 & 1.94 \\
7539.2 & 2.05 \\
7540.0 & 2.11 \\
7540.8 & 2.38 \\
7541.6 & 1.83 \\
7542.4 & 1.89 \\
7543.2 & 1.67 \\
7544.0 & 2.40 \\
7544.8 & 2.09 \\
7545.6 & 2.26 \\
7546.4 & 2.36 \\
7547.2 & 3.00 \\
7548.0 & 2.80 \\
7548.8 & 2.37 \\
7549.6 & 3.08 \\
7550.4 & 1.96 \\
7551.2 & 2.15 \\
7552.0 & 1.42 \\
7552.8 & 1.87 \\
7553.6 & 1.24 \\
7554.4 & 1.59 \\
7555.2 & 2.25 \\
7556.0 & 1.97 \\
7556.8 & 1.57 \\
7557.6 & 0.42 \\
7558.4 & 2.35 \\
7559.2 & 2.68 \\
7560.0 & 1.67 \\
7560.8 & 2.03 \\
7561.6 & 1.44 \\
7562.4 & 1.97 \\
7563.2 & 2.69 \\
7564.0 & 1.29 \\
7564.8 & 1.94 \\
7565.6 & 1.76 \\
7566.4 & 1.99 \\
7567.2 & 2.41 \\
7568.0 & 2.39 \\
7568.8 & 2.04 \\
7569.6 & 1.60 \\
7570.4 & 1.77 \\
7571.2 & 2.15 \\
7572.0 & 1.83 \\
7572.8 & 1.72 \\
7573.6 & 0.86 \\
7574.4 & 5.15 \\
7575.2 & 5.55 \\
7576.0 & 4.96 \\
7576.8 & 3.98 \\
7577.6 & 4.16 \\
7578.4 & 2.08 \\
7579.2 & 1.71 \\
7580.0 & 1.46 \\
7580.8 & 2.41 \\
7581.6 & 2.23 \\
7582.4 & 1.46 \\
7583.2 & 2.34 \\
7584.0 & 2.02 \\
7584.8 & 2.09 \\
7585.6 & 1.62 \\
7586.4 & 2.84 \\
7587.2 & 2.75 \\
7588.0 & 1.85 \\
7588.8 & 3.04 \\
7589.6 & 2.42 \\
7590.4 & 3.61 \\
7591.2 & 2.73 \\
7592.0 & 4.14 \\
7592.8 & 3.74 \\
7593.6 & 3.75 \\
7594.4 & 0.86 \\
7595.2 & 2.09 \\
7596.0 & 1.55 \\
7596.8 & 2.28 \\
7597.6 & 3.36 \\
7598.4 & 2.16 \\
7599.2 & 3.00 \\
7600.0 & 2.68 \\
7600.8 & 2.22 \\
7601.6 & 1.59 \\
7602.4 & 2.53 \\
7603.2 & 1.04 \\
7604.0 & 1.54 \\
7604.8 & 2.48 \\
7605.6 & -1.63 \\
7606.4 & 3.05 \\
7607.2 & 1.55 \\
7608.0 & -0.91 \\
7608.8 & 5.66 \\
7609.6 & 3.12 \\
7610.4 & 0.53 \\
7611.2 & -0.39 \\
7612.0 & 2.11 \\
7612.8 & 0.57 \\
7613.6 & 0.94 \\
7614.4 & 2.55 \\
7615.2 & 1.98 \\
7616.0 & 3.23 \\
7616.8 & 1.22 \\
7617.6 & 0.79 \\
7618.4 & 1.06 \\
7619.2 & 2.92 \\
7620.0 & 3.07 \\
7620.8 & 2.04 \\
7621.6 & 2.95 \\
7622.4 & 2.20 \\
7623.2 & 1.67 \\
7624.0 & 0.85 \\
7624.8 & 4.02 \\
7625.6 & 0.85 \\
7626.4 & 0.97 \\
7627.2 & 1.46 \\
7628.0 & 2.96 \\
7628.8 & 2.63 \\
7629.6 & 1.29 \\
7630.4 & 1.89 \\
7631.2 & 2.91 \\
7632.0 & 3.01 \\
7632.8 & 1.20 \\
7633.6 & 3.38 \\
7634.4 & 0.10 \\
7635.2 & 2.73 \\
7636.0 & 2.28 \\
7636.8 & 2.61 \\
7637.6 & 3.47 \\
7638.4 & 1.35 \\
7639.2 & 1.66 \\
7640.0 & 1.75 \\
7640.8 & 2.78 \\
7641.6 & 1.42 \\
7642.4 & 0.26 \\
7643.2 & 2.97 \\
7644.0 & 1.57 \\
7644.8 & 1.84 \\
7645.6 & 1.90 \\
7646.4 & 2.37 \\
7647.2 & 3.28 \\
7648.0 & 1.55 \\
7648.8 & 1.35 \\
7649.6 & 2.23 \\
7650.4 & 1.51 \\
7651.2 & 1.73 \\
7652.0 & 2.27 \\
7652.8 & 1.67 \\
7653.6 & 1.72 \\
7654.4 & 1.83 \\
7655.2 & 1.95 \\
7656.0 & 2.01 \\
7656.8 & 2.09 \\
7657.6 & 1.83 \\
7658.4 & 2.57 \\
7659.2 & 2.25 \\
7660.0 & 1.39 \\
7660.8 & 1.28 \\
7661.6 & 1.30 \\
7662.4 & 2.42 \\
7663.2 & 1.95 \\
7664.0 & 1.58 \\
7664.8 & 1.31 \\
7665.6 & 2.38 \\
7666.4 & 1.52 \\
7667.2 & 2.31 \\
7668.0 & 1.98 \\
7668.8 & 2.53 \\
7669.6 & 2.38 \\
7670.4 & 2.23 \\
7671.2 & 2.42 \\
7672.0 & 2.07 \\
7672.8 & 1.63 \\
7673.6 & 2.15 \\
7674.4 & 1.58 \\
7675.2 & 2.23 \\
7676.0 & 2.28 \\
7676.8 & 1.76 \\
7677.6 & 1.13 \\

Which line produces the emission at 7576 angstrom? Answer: [S II]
